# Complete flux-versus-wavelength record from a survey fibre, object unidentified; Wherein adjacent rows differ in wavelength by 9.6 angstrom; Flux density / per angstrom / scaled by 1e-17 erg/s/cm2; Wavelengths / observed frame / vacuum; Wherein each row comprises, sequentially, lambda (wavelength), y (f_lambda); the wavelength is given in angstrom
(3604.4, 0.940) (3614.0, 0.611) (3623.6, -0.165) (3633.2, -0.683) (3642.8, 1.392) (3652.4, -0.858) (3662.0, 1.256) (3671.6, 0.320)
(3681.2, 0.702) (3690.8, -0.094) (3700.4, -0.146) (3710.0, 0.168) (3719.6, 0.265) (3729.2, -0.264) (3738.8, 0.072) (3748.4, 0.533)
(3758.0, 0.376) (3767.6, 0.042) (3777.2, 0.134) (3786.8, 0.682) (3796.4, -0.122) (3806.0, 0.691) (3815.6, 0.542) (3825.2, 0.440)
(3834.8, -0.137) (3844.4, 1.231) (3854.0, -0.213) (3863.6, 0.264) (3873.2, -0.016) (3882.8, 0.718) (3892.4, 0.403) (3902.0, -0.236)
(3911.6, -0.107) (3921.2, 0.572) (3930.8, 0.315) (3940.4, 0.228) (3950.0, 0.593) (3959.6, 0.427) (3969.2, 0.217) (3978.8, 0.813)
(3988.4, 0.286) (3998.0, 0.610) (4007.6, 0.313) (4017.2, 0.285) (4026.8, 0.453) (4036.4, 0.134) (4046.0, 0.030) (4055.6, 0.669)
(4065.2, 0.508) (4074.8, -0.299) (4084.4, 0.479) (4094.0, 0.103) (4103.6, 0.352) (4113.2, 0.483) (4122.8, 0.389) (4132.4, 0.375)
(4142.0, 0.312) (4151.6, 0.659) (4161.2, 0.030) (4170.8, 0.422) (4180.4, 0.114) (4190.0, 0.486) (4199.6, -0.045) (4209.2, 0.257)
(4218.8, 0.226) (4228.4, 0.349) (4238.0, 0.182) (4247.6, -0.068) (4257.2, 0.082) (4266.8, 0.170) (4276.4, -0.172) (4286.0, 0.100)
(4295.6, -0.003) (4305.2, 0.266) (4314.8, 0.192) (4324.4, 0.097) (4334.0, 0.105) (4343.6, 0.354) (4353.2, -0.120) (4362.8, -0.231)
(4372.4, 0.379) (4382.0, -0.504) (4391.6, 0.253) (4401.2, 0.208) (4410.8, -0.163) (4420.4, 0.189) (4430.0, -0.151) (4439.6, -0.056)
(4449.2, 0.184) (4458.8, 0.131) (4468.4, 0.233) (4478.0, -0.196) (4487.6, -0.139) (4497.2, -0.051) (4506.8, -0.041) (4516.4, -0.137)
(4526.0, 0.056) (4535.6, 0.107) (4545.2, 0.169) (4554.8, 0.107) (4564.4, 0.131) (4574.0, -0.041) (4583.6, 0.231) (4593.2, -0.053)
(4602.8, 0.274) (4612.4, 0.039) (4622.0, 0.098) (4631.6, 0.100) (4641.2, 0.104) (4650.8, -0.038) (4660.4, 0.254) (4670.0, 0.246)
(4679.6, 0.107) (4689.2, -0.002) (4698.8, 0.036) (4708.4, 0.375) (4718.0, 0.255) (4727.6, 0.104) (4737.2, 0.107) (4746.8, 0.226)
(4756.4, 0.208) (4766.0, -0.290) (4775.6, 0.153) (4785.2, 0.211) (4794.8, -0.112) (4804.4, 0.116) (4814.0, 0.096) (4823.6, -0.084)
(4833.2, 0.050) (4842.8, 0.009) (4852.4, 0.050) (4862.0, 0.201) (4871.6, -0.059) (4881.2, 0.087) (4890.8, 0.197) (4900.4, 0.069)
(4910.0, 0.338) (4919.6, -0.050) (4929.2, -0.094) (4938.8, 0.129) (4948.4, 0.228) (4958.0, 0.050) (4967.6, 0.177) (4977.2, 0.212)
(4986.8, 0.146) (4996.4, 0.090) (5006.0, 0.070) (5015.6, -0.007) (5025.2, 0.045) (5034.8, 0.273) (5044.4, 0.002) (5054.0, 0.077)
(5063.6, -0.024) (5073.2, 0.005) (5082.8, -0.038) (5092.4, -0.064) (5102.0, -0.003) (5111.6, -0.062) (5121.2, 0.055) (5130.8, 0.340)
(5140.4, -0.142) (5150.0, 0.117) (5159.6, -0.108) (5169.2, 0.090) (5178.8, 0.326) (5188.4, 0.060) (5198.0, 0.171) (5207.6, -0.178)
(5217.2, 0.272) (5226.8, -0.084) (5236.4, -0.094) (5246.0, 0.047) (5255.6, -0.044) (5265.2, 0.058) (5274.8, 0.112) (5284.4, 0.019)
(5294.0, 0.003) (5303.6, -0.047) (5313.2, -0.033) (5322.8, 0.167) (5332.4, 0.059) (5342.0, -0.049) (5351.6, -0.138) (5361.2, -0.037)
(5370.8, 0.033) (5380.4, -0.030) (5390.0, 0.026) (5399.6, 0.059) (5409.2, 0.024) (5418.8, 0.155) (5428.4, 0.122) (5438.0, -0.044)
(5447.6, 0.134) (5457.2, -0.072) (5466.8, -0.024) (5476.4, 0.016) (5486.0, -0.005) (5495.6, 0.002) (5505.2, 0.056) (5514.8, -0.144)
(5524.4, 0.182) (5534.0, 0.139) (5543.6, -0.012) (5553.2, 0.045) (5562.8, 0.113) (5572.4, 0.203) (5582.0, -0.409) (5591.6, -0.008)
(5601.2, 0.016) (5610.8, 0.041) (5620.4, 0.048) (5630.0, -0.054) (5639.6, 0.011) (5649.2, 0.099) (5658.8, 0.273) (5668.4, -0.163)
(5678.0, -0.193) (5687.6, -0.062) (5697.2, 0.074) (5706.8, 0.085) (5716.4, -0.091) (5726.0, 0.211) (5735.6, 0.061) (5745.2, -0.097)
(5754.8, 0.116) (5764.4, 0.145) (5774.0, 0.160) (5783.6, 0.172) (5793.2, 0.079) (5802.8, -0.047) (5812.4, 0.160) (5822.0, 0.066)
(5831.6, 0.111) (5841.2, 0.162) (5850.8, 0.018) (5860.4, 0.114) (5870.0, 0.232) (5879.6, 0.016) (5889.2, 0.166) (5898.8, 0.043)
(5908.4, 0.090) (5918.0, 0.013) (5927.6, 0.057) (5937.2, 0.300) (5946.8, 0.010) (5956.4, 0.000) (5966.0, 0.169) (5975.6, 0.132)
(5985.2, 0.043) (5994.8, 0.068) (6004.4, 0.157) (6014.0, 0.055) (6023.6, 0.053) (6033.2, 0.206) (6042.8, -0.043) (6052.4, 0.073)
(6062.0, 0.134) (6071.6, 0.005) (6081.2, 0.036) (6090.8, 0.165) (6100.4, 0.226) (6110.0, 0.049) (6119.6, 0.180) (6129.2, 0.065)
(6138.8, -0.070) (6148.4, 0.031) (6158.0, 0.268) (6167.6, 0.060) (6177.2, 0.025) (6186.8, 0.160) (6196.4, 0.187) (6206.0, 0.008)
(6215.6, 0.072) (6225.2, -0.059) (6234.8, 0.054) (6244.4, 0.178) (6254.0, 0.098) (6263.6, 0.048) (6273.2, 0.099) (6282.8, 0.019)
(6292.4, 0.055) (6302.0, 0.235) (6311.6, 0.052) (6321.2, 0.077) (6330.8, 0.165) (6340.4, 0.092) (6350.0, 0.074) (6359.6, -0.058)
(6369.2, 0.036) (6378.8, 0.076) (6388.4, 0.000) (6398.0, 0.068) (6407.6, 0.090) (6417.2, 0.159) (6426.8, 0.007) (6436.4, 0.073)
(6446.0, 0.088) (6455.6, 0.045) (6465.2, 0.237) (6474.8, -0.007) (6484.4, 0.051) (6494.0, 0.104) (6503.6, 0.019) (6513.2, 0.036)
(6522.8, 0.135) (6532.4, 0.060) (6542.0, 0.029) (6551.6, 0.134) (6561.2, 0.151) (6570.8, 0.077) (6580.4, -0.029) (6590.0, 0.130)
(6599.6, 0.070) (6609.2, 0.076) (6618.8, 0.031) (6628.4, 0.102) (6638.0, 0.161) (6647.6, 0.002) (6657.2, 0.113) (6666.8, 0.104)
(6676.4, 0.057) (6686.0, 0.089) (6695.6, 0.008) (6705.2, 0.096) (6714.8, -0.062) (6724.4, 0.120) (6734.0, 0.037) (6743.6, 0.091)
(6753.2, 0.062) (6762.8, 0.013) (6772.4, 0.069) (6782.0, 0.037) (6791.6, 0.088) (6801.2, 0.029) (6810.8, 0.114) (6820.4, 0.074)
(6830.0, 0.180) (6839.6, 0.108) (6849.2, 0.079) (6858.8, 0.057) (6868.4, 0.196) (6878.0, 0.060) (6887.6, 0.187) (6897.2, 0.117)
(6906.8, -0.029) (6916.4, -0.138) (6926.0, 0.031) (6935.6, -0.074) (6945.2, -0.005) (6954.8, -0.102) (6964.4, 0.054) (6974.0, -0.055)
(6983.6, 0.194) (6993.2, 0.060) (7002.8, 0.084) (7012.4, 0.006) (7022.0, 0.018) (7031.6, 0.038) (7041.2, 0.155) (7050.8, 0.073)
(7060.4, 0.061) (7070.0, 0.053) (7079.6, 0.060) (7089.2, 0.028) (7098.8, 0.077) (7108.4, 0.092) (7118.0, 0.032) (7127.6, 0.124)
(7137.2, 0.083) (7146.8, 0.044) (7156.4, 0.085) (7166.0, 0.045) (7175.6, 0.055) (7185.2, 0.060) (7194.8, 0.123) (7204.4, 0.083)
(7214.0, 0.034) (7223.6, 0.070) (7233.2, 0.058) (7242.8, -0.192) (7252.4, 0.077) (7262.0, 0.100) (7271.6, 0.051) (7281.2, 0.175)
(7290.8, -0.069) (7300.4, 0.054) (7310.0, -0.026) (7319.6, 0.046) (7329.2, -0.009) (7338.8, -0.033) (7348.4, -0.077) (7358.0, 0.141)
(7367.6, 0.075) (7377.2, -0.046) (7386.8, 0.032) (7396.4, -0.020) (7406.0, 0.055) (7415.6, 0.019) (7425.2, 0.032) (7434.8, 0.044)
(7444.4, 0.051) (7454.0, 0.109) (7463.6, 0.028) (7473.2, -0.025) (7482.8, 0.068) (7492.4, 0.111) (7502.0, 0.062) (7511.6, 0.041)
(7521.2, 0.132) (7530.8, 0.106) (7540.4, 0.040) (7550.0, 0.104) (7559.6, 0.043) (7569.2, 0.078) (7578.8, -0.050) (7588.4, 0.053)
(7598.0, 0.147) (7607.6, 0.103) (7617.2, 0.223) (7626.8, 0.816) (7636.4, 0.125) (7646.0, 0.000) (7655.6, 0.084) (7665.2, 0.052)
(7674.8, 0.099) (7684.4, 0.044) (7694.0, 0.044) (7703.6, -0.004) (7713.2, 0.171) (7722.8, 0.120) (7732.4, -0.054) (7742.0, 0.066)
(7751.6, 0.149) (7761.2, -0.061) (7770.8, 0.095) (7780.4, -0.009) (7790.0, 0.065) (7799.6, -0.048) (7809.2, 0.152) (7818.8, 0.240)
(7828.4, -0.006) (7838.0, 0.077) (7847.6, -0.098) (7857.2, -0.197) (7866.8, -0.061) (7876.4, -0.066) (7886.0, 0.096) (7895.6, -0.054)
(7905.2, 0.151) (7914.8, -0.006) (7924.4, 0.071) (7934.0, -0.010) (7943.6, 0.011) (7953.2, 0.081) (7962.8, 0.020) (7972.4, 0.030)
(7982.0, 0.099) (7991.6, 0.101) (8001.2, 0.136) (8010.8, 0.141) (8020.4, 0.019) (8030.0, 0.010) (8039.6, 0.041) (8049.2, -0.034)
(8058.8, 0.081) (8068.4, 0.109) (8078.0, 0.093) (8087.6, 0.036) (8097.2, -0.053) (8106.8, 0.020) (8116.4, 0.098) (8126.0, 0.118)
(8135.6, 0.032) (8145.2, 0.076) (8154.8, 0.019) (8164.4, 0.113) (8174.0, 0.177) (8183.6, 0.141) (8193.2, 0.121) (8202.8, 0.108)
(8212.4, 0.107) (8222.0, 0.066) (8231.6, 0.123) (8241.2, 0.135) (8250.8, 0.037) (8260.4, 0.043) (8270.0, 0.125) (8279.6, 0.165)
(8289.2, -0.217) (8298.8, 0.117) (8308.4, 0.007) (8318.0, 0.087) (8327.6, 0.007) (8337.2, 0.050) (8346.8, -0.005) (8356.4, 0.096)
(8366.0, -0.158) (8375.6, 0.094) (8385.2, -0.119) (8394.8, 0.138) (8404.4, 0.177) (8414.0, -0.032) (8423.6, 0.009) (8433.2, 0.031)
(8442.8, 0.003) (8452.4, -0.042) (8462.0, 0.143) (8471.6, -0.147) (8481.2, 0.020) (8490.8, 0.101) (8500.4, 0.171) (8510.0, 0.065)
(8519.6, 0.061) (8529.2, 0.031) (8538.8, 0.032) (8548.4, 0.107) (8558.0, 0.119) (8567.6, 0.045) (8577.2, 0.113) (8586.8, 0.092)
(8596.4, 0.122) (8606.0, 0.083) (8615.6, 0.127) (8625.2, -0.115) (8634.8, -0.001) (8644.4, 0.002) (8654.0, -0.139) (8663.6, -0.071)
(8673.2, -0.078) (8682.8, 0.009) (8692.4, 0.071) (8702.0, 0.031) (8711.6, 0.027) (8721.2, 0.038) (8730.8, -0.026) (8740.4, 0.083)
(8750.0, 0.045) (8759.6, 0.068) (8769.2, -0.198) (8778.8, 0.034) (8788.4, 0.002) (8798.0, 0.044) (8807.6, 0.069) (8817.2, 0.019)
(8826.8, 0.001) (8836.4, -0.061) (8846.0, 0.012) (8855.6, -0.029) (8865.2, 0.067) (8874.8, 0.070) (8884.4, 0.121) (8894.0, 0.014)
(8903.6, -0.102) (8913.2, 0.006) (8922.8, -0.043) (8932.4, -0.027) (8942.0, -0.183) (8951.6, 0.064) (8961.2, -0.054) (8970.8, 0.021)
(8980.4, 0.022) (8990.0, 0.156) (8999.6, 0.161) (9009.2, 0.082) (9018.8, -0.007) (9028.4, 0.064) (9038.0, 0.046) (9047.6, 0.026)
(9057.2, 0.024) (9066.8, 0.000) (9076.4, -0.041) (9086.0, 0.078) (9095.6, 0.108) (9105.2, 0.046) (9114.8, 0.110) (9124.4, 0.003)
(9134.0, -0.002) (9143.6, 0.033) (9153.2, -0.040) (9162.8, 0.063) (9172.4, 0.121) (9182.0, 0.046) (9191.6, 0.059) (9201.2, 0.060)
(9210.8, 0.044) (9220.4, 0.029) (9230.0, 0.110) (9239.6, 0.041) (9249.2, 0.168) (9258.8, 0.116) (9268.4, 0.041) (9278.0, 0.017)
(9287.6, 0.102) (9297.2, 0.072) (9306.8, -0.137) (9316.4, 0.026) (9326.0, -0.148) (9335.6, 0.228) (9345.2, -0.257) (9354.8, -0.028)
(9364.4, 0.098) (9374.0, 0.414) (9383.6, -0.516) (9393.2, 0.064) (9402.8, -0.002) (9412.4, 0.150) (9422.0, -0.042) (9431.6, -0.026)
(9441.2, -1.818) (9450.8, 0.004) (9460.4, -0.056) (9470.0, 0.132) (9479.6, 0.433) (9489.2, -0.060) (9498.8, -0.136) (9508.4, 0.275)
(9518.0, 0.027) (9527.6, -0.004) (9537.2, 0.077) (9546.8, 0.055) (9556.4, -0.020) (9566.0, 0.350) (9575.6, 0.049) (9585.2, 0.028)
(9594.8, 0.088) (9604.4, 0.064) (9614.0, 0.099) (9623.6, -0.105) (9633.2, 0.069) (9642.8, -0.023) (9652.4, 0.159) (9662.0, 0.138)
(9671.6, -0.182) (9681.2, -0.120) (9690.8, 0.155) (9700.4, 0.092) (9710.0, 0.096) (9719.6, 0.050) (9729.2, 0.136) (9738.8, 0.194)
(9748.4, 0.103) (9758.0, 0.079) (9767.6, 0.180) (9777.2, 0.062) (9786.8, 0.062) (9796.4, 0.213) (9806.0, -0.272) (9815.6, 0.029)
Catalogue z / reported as 1.05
